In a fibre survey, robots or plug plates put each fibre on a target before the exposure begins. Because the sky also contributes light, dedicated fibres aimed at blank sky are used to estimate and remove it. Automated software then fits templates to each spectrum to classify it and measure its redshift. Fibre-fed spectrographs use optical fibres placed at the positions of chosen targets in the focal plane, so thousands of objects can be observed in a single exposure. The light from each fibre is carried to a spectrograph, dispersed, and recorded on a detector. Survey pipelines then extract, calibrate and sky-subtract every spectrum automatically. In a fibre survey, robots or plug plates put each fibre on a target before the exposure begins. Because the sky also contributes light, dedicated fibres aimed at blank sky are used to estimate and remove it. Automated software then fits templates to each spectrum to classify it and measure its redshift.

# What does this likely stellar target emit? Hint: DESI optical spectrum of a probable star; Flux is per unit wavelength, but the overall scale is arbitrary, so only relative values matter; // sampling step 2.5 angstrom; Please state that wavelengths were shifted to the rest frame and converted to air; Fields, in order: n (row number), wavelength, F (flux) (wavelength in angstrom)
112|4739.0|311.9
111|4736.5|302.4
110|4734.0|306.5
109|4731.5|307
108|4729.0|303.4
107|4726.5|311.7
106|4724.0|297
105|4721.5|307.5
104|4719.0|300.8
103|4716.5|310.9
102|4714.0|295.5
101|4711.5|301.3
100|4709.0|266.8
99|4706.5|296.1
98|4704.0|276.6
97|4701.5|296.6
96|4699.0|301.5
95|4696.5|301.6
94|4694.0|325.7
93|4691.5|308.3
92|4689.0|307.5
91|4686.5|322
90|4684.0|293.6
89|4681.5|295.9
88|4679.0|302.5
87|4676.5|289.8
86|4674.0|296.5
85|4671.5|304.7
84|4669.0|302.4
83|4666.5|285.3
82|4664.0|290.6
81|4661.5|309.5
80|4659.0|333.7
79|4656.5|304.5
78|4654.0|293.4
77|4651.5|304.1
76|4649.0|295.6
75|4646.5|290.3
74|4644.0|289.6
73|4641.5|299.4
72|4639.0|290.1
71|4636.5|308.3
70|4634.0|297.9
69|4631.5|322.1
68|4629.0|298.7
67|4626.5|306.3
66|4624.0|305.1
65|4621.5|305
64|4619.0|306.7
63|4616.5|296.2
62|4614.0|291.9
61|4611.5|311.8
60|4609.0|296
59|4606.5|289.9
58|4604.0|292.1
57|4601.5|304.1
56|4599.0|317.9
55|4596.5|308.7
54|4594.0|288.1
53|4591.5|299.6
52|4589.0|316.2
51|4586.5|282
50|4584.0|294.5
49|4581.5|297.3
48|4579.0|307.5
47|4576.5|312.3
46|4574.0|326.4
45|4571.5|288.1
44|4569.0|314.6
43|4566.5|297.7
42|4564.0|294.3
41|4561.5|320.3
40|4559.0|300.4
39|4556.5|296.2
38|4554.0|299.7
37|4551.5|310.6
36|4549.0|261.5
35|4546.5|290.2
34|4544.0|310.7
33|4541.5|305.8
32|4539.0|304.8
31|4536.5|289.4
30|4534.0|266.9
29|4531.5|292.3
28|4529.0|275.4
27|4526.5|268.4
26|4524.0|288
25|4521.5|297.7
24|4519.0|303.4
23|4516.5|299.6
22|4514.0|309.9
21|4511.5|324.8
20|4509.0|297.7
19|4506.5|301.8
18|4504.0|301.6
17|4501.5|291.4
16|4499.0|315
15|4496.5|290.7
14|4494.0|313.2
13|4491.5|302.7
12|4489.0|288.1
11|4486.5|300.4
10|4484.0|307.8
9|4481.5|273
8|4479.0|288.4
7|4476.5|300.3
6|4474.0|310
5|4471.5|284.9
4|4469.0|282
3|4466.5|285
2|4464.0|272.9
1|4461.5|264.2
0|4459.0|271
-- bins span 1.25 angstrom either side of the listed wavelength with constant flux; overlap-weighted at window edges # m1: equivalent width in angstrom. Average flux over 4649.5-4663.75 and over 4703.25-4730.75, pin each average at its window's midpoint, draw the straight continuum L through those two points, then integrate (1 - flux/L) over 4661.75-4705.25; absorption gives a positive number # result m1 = 0.4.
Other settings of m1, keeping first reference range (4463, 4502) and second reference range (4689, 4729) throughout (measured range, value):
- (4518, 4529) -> 0.29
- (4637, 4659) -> 0.01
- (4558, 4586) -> -0.72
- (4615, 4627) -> -0.22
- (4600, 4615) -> -0.03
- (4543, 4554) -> 0.09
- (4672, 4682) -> 0.08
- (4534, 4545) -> -0.10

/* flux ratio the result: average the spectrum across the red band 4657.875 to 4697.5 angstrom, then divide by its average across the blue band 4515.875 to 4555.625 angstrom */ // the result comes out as 1.04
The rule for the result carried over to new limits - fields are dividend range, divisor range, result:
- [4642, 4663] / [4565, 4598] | 1.00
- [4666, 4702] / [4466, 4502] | 1.02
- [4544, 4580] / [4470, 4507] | 1.01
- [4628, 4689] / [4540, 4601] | 1.00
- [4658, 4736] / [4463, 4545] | 1.02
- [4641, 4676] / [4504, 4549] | 1.02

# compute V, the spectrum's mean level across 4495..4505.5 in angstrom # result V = 300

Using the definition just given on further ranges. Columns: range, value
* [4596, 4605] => 306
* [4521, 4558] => 290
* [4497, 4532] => 298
